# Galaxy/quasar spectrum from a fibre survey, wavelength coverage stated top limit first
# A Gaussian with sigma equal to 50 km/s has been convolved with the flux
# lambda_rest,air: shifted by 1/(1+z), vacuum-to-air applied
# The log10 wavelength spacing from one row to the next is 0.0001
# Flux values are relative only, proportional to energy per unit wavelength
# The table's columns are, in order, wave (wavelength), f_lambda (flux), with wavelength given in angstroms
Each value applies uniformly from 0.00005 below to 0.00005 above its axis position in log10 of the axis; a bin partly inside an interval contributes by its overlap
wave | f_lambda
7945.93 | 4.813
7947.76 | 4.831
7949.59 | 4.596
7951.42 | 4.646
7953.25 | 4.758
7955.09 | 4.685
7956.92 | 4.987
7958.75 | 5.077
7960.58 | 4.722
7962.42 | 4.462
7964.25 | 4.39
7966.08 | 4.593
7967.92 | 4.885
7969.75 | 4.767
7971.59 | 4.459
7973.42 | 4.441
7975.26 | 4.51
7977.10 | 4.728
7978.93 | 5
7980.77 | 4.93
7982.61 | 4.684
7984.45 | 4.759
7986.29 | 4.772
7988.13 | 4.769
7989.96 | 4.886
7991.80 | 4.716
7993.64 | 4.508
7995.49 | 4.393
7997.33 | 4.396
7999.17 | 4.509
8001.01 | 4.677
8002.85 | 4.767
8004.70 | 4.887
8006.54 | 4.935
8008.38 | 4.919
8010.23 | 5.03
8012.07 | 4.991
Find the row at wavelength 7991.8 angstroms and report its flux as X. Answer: 4.716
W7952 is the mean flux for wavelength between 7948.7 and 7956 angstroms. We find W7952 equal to 4.67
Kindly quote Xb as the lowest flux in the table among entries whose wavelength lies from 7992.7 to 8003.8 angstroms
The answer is 4.393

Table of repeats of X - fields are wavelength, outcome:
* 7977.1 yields 4.728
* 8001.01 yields 4.677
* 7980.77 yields 4.93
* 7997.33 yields 4.396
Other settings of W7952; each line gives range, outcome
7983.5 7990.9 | 4.8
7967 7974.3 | 4.64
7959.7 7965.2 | 4.52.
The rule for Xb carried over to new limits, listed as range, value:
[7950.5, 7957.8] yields 4.646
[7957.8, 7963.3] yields 4.462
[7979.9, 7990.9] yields 4.684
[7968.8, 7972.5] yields 4.459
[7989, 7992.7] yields 4.716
